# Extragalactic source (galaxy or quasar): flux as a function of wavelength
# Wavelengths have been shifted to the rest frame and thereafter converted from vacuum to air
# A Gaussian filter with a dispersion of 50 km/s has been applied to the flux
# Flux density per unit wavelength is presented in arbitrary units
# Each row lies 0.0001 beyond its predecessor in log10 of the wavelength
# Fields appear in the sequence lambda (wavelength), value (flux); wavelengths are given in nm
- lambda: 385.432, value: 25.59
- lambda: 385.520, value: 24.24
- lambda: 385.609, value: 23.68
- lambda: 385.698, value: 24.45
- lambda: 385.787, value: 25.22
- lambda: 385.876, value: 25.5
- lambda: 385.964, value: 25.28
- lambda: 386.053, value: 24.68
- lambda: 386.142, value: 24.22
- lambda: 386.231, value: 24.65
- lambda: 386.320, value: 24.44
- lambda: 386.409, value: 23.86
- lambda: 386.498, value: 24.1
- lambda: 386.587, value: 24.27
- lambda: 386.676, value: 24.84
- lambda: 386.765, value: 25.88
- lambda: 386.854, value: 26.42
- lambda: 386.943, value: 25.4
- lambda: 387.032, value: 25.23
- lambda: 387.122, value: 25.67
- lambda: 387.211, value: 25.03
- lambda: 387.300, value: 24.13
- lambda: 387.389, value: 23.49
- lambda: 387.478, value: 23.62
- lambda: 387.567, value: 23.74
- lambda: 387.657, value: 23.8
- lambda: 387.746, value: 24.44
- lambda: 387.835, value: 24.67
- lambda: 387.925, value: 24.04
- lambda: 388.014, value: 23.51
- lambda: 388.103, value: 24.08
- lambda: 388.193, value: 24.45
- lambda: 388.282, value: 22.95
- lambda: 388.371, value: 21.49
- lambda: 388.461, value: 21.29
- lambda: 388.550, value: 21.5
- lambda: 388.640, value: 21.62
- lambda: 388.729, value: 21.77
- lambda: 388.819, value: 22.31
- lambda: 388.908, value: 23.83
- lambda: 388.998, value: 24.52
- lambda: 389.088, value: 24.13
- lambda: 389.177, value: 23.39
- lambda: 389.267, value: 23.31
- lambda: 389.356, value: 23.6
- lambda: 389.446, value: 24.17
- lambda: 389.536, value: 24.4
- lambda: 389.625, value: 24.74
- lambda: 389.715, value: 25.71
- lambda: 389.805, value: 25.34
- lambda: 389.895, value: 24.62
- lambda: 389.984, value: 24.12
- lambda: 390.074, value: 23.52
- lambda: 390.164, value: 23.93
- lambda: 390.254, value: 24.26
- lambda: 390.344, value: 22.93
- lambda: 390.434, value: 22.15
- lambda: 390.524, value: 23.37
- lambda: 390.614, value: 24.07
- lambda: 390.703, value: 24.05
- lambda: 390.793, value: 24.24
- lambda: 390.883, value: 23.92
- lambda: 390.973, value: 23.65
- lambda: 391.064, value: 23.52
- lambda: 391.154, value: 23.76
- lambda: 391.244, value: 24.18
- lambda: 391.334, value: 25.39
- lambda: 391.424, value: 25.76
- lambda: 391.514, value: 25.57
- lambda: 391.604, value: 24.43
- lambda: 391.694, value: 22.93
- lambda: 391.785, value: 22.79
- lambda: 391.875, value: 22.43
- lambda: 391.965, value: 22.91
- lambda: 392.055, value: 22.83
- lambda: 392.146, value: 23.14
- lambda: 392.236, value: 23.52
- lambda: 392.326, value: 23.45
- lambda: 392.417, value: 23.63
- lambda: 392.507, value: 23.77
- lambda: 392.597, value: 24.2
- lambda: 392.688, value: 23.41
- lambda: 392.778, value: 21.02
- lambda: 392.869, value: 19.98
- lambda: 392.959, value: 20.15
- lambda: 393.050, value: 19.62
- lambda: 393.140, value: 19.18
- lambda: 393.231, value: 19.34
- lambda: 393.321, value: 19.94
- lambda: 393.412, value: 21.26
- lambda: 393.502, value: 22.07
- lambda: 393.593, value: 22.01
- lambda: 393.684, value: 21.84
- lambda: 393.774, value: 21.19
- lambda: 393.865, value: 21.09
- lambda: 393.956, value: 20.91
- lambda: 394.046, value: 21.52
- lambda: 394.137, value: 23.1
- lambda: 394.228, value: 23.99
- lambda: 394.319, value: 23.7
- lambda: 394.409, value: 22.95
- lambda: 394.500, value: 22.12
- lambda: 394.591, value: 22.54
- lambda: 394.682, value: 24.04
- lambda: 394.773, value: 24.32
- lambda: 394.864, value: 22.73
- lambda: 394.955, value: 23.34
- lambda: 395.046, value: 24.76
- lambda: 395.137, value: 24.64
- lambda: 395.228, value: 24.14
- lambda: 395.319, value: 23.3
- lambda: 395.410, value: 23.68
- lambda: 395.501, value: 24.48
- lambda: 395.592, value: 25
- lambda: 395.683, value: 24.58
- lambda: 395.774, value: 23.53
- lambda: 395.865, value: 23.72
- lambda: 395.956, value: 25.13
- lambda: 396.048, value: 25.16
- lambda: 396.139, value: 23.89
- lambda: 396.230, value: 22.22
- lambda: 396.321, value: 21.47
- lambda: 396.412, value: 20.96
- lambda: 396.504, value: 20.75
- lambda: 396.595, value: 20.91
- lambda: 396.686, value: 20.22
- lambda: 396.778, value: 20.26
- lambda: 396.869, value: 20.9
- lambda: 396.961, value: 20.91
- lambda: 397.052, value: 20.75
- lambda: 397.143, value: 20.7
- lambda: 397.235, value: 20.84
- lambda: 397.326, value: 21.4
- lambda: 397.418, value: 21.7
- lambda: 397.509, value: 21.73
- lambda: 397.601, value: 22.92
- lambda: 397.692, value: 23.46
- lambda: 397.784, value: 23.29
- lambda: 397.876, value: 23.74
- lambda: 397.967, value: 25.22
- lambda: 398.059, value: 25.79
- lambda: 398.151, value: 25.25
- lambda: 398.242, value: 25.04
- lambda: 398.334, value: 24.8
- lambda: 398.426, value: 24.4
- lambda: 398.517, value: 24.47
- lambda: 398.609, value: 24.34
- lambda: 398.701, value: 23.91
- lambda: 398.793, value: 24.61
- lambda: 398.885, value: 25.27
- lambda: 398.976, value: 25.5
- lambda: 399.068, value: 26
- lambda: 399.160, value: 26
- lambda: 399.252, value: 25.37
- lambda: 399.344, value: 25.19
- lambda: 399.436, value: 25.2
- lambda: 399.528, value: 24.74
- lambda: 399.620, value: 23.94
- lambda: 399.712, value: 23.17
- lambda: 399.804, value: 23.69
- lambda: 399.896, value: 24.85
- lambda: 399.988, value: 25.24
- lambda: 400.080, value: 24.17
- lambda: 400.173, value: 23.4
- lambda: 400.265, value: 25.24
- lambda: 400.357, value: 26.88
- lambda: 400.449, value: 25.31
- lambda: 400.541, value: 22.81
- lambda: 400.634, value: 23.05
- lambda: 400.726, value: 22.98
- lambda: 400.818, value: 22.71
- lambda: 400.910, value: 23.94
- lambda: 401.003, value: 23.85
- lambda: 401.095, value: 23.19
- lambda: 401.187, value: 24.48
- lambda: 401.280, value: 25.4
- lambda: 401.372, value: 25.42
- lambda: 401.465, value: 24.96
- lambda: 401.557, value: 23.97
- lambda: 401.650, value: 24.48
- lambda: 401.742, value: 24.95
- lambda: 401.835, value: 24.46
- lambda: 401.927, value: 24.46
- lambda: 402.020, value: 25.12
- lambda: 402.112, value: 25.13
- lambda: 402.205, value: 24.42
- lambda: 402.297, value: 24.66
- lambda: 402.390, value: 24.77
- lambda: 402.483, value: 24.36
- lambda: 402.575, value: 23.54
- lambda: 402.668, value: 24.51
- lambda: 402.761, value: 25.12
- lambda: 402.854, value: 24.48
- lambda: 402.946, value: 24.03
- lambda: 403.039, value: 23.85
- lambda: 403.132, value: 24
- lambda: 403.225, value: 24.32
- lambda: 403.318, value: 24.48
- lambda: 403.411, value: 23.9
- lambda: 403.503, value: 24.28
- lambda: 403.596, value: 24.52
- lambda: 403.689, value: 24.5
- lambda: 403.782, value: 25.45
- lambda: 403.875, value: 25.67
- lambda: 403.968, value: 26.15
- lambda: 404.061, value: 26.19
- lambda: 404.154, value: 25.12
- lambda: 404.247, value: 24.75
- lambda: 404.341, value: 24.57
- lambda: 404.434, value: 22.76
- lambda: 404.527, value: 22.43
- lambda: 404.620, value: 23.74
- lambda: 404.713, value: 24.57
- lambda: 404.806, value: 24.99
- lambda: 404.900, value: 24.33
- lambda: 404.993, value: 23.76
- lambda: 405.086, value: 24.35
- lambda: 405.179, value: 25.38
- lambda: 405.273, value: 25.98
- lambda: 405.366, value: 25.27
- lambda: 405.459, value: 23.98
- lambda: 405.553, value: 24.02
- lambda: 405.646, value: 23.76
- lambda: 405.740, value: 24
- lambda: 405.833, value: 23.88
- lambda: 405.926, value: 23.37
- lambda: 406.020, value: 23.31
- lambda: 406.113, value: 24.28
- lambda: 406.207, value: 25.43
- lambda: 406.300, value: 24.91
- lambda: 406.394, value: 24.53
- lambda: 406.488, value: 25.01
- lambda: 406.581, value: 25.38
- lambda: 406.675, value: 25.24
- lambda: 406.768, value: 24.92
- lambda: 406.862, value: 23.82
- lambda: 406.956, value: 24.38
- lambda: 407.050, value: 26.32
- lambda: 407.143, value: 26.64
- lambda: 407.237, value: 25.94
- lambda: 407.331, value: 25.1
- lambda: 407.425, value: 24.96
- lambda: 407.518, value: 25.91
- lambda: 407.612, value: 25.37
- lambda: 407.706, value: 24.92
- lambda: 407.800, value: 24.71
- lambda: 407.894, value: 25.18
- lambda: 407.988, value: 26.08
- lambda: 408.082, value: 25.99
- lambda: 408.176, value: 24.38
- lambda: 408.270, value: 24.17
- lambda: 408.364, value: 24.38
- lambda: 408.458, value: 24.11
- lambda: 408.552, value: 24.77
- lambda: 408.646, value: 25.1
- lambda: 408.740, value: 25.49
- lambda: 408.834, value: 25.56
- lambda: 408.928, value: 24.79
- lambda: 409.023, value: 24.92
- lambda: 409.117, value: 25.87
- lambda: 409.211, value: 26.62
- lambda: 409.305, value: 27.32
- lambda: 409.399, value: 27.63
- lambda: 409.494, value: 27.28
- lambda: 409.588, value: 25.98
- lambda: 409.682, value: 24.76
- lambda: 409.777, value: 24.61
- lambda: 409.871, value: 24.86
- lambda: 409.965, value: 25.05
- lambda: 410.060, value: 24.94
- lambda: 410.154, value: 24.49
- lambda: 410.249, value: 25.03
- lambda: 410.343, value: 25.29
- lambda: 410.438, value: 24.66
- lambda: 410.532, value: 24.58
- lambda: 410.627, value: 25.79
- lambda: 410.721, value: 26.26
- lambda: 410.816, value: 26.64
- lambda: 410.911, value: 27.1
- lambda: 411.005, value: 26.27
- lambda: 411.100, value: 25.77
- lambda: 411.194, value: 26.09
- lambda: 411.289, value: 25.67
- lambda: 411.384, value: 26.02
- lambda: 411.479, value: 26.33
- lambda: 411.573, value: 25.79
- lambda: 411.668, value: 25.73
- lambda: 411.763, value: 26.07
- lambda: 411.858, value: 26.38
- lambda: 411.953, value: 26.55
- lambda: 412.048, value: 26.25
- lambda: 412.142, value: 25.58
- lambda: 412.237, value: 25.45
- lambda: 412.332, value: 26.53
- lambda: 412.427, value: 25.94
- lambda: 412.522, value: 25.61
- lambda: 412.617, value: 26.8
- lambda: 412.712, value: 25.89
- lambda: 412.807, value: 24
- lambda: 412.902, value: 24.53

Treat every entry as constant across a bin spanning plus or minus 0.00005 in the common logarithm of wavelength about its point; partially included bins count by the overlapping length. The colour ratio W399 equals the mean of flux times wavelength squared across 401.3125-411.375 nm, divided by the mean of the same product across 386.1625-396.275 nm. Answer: 1.15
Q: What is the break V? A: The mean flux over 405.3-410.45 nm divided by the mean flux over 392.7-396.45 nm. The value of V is 1.11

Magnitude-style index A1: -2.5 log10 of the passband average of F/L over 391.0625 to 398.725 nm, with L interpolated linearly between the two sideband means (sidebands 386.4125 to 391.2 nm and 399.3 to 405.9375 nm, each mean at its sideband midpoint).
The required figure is 0.059 mag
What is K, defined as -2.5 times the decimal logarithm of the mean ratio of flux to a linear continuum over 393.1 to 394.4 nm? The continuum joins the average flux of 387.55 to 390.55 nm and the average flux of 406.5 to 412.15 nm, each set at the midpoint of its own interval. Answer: 0.12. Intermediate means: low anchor 23.6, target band 21.6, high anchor 25.5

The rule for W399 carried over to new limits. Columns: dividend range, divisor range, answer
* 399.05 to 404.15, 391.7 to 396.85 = 1.13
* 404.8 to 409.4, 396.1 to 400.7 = 1.11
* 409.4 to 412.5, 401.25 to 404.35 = 1.09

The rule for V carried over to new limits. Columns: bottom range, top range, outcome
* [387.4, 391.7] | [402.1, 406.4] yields 1.03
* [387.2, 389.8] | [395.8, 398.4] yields 0.96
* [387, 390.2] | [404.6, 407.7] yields 1.04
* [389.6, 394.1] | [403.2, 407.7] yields 1.08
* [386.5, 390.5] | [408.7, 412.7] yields 1.08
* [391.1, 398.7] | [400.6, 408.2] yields 1.08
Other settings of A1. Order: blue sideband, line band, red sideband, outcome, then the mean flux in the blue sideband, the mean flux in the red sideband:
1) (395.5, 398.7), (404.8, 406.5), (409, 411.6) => 0.02 mag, 23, 25.8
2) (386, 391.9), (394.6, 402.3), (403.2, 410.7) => 0.03 mag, 24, 25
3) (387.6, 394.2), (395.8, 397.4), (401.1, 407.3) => 0.09 mag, 23.1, 24.6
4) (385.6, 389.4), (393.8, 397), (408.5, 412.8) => 0.08 mag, 24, 25.8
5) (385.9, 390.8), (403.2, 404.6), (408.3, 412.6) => 0.03 mag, 24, 25.7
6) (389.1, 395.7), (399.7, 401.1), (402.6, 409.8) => 0.00 mag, 23.2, 24.9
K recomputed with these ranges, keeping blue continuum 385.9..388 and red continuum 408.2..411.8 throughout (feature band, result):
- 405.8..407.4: 0.02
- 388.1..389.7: 0.07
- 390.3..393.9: 0.10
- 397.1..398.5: 0.08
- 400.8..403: 0.03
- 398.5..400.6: 0.02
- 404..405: 0.04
